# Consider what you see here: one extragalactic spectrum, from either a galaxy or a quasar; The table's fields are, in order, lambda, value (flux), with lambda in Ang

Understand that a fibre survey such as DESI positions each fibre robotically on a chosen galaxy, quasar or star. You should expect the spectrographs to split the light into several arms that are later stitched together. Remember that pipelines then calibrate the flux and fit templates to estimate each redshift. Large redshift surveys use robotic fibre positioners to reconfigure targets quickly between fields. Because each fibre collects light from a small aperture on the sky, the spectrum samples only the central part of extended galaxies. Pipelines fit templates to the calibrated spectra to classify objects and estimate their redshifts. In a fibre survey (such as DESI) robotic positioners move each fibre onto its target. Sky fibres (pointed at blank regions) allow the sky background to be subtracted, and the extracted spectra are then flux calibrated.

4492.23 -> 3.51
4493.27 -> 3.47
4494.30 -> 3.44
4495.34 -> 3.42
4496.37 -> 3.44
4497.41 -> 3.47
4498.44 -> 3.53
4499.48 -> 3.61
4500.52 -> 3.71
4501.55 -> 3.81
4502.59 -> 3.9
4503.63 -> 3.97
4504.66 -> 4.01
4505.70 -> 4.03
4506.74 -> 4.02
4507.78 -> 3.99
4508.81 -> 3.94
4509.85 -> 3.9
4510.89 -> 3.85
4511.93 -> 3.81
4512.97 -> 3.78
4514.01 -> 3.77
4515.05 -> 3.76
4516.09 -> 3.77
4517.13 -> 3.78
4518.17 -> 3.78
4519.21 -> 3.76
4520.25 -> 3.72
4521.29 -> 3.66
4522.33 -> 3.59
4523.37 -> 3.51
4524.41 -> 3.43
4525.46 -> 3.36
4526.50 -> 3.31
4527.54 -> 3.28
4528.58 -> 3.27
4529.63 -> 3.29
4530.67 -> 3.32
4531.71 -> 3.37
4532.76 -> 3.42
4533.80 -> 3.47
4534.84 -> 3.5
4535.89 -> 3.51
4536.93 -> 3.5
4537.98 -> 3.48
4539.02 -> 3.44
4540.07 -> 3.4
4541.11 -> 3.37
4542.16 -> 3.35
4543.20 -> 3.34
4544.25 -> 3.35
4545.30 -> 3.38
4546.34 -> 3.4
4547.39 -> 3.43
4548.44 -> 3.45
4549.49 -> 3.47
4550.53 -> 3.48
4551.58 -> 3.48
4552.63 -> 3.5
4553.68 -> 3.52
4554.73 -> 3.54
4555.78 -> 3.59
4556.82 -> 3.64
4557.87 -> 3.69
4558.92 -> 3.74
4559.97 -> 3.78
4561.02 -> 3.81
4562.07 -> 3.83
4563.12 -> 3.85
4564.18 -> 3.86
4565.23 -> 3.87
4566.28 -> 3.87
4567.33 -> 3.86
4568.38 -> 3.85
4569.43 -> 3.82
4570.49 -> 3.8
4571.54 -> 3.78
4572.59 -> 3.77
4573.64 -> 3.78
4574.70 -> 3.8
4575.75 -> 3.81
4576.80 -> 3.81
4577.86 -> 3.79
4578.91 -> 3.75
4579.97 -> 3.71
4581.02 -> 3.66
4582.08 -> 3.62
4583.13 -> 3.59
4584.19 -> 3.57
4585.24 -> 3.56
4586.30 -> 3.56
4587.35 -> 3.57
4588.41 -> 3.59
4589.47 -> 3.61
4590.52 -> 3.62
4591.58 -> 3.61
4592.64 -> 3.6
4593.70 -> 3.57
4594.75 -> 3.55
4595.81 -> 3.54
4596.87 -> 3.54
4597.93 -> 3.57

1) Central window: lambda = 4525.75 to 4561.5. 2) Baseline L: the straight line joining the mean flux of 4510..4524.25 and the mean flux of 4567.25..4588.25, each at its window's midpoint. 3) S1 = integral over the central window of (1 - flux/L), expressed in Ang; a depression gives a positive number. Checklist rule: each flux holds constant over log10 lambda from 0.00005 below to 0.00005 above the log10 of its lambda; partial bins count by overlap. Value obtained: 2.5 Ang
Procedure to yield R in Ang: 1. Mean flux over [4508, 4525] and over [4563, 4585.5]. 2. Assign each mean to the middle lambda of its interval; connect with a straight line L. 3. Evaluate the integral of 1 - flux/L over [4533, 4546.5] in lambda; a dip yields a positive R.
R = 1.2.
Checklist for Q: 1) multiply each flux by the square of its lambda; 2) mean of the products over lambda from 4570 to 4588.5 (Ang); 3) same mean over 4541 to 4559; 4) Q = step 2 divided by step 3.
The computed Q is 1.08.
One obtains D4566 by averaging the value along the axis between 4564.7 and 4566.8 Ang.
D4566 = 3.87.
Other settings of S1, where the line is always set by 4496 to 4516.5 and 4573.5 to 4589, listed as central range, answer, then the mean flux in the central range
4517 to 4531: 1.0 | 3.5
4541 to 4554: 1.1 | 3.42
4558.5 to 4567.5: -0.3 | 3.83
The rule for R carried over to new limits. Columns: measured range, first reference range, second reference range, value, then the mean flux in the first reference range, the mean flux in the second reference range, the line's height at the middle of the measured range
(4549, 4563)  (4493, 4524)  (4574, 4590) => 0.3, 3.74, 3.67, 3.69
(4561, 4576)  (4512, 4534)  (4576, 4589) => -0.8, 3.55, 3.65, 3.63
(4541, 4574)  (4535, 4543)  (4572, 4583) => -0.5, 3.44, 3.75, 3.58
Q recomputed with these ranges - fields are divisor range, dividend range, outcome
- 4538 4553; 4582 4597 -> 1.07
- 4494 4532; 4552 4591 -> 1.04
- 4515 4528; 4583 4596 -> 1.03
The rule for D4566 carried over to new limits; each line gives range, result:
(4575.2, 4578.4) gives 3.81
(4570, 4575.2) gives 3.79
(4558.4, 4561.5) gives 3.78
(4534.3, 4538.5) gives 3.5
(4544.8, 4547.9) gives 3.41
